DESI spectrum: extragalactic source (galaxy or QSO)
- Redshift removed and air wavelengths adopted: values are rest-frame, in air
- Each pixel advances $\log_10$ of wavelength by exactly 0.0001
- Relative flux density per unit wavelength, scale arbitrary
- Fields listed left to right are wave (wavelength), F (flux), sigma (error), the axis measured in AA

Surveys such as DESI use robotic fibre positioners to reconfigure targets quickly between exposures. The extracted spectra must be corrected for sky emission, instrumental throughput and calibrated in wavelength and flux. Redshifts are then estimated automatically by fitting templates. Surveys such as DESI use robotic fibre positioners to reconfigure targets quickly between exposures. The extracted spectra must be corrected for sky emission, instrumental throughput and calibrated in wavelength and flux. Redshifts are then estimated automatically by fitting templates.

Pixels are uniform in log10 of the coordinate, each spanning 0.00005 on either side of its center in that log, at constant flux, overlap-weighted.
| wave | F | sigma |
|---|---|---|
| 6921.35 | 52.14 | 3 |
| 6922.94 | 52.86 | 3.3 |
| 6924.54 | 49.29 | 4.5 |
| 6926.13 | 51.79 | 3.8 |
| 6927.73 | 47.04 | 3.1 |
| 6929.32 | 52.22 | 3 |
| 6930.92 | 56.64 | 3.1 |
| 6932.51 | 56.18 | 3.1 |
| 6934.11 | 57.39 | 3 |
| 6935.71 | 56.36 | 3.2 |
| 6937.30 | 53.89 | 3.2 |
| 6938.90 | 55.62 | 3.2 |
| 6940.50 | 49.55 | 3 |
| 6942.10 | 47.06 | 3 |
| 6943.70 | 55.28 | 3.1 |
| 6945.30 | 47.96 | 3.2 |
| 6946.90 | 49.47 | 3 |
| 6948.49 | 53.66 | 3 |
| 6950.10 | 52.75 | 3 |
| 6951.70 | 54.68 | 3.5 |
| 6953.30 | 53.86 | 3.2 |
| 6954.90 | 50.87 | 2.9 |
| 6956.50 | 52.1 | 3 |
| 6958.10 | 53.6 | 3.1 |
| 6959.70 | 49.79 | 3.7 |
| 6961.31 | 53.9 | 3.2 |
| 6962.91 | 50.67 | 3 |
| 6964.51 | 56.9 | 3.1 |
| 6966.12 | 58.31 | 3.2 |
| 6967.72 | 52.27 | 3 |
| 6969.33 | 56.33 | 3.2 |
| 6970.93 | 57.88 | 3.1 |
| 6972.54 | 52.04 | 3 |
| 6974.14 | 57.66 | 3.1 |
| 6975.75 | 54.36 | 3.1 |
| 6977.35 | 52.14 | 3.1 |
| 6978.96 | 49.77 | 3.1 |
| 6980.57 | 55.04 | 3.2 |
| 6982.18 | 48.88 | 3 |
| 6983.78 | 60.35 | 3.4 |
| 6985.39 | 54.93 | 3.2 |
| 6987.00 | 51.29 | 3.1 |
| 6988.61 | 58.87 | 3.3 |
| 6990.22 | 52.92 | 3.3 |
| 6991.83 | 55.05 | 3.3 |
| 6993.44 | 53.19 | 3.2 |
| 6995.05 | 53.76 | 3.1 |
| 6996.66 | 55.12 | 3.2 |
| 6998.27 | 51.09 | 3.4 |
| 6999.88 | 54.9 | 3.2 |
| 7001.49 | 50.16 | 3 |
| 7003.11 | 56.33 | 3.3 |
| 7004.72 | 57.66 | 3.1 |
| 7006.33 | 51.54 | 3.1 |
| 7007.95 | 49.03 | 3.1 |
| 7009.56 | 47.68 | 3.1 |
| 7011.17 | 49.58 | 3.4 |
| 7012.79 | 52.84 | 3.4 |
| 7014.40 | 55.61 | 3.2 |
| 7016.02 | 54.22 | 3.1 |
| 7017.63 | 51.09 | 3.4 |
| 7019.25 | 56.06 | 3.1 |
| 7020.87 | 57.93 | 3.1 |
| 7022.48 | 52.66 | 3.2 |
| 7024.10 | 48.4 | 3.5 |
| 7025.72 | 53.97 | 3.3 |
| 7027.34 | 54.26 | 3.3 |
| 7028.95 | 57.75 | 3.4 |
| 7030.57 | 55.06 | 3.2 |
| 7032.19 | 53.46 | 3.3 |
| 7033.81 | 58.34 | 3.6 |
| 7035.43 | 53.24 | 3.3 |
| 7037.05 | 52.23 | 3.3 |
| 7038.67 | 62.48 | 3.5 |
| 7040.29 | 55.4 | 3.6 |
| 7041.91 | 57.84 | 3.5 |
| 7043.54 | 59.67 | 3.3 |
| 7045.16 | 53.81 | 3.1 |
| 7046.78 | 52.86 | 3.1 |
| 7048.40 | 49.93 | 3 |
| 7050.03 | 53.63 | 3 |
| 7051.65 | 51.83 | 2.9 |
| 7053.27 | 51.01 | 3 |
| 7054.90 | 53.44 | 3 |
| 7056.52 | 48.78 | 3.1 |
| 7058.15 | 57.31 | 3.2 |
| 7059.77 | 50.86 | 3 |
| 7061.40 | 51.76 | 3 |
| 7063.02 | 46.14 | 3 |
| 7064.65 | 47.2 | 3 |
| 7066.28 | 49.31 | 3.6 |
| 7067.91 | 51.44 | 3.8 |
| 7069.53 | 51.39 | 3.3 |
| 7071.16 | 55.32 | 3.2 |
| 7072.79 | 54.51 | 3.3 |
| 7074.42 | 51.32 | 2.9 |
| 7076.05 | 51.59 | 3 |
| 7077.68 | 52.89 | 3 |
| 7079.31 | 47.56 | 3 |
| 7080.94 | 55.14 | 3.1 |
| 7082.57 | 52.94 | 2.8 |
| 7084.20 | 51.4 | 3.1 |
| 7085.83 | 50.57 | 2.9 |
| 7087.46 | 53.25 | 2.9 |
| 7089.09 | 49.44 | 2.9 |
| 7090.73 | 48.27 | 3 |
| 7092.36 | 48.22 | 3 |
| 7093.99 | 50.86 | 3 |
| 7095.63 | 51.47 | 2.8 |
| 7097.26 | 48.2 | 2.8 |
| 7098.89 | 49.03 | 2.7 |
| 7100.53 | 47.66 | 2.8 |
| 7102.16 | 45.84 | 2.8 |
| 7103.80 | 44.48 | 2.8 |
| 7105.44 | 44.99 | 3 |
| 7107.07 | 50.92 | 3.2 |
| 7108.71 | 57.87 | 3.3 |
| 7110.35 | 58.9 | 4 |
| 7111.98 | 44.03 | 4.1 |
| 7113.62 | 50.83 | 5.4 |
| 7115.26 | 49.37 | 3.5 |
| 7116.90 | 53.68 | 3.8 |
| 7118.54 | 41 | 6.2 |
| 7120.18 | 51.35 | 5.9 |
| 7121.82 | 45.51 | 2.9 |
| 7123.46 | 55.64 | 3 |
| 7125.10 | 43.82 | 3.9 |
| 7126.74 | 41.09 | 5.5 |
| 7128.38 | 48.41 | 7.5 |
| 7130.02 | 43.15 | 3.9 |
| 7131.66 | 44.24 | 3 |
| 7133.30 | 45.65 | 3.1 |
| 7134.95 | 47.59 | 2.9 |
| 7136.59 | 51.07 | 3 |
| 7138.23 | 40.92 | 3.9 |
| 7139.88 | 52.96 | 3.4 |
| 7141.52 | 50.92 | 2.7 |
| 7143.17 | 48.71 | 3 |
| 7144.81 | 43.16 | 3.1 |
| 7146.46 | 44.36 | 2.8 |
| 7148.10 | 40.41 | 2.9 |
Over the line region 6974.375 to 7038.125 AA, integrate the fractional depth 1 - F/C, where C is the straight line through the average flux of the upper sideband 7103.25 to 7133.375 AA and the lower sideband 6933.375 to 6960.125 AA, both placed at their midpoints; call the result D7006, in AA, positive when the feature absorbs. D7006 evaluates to -3.2 AA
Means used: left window 52.6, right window 48.3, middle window 53.7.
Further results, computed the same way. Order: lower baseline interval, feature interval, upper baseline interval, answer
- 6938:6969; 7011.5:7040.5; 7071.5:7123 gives -1.8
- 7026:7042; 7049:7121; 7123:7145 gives 0.9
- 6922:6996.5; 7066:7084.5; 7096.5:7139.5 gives -1.0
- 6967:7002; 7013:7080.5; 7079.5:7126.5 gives -2.0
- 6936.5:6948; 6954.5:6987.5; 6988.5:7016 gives -1.0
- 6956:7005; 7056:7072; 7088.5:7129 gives -0.1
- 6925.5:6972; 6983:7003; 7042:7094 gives -0.6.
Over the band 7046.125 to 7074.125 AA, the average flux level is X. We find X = 51.6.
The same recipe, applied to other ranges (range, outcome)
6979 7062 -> 53.8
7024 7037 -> 54.5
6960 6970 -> 54.4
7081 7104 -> 49.7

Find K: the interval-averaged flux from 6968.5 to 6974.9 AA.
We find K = 56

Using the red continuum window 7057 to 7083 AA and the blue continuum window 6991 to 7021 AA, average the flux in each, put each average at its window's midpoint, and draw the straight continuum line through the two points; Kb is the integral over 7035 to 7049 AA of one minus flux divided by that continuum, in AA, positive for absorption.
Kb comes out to -0.83 AA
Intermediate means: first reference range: 53.2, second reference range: 51.6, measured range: 55.4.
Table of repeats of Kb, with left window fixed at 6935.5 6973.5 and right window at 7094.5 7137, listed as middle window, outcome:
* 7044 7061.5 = -0.8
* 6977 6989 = -0.4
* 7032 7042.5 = -1.2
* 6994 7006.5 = -0.5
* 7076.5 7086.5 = -0.5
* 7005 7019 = -0.1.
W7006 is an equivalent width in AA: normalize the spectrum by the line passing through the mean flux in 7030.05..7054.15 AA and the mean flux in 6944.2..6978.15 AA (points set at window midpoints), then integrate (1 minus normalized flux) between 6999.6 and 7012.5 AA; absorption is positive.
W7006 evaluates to 0.5 AA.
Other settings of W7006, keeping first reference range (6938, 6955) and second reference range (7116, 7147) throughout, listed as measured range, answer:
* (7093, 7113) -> -0.7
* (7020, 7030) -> -0.9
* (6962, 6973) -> -0.8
